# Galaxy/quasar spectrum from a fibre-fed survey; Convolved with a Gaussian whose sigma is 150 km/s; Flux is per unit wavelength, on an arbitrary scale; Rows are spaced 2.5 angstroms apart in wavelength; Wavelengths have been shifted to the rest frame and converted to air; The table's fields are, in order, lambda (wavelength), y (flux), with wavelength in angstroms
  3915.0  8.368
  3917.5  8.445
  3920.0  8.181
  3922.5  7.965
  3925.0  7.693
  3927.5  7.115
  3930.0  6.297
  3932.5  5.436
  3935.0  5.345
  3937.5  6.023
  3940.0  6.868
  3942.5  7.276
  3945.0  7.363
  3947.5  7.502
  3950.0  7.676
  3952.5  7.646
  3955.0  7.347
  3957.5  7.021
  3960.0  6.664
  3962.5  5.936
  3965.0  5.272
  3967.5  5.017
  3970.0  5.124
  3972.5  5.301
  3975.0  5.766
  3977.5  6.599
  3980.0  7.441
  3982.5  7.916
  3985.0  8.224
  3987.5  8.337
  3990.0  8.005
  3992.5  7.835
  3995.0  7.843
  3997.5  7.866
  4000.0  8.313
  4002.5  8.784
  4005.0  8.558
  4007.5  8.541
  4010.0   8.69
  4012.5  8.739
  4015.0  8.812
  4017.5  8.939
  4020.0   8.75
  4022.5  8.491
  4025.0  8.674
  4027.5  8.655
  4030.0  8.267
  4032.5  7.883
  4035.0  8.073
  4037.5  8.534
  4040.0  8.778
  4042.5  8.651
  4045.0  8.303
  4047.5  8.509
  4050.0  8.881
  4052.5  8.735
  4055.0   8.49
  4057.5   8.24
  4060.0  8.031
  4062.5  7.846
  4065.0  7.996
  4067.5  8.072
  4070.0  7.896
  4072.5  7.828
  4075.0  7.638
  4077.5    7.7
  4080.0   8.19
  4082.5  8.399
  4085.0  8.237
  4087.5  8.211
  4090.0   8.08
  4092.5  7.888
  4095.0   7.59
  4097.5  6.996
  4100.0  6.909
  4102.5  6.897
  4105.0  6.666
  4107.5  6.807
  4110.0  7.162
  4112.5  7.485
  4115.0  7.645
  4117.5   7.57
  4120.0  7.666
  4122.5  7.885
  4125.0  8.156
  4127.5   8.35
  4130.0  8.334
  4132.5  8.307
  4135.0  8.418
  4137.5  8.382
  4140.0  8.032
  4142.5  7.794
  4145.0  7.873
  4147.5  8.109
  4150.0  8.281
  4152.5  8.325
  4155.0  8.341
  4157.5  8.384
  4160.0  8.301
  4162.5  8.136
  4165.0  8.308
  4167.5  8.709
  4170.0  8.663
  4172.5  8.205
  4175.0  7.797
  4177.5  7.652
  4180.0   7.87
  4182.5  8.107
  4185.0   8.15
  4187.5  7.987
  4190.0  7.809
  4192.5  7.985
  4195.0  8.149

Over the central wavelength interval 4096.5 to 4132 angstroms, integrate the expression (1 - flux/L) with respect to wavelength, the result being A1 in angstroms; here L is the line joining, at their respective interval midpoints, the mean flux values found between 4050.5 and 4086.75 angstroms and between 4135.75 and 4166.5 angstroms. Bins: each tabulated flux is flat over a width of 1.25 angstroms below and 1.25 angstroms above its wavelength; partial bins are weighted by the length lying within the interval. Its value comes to 2.9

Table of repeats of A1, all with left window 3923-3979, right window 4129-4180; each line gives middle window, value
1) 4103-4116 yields 1.2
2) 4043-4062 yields -2.8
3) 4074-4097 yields -1.0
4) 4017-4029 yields -2.7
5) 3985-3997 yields -2.1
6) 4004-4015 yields -2.6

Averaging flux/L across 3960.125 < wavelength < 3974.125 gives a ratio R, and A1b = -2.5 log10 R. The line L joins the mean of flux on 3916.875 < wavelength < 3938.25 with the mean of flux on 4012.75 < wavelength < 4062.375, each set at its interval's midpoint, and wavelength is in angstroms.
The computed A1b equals 0.34 mag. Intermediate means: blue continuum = 6.92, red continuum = 8.5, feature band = 5.45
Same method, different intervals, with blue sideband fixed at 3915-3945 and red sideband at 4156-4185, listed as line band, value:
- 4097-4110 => 0.15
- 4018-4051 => -0.13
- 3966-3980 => 0.26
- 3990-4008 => -0.12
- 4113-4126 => 0.03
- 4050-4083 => -0.06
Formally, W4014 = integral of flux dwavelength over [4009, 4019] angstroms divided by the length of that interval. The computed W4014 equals 8.8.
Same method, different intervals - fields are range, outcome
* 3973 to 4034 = 8.13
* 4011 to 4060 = 8.54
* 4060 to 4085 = 7.97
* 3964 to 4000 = 6.96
